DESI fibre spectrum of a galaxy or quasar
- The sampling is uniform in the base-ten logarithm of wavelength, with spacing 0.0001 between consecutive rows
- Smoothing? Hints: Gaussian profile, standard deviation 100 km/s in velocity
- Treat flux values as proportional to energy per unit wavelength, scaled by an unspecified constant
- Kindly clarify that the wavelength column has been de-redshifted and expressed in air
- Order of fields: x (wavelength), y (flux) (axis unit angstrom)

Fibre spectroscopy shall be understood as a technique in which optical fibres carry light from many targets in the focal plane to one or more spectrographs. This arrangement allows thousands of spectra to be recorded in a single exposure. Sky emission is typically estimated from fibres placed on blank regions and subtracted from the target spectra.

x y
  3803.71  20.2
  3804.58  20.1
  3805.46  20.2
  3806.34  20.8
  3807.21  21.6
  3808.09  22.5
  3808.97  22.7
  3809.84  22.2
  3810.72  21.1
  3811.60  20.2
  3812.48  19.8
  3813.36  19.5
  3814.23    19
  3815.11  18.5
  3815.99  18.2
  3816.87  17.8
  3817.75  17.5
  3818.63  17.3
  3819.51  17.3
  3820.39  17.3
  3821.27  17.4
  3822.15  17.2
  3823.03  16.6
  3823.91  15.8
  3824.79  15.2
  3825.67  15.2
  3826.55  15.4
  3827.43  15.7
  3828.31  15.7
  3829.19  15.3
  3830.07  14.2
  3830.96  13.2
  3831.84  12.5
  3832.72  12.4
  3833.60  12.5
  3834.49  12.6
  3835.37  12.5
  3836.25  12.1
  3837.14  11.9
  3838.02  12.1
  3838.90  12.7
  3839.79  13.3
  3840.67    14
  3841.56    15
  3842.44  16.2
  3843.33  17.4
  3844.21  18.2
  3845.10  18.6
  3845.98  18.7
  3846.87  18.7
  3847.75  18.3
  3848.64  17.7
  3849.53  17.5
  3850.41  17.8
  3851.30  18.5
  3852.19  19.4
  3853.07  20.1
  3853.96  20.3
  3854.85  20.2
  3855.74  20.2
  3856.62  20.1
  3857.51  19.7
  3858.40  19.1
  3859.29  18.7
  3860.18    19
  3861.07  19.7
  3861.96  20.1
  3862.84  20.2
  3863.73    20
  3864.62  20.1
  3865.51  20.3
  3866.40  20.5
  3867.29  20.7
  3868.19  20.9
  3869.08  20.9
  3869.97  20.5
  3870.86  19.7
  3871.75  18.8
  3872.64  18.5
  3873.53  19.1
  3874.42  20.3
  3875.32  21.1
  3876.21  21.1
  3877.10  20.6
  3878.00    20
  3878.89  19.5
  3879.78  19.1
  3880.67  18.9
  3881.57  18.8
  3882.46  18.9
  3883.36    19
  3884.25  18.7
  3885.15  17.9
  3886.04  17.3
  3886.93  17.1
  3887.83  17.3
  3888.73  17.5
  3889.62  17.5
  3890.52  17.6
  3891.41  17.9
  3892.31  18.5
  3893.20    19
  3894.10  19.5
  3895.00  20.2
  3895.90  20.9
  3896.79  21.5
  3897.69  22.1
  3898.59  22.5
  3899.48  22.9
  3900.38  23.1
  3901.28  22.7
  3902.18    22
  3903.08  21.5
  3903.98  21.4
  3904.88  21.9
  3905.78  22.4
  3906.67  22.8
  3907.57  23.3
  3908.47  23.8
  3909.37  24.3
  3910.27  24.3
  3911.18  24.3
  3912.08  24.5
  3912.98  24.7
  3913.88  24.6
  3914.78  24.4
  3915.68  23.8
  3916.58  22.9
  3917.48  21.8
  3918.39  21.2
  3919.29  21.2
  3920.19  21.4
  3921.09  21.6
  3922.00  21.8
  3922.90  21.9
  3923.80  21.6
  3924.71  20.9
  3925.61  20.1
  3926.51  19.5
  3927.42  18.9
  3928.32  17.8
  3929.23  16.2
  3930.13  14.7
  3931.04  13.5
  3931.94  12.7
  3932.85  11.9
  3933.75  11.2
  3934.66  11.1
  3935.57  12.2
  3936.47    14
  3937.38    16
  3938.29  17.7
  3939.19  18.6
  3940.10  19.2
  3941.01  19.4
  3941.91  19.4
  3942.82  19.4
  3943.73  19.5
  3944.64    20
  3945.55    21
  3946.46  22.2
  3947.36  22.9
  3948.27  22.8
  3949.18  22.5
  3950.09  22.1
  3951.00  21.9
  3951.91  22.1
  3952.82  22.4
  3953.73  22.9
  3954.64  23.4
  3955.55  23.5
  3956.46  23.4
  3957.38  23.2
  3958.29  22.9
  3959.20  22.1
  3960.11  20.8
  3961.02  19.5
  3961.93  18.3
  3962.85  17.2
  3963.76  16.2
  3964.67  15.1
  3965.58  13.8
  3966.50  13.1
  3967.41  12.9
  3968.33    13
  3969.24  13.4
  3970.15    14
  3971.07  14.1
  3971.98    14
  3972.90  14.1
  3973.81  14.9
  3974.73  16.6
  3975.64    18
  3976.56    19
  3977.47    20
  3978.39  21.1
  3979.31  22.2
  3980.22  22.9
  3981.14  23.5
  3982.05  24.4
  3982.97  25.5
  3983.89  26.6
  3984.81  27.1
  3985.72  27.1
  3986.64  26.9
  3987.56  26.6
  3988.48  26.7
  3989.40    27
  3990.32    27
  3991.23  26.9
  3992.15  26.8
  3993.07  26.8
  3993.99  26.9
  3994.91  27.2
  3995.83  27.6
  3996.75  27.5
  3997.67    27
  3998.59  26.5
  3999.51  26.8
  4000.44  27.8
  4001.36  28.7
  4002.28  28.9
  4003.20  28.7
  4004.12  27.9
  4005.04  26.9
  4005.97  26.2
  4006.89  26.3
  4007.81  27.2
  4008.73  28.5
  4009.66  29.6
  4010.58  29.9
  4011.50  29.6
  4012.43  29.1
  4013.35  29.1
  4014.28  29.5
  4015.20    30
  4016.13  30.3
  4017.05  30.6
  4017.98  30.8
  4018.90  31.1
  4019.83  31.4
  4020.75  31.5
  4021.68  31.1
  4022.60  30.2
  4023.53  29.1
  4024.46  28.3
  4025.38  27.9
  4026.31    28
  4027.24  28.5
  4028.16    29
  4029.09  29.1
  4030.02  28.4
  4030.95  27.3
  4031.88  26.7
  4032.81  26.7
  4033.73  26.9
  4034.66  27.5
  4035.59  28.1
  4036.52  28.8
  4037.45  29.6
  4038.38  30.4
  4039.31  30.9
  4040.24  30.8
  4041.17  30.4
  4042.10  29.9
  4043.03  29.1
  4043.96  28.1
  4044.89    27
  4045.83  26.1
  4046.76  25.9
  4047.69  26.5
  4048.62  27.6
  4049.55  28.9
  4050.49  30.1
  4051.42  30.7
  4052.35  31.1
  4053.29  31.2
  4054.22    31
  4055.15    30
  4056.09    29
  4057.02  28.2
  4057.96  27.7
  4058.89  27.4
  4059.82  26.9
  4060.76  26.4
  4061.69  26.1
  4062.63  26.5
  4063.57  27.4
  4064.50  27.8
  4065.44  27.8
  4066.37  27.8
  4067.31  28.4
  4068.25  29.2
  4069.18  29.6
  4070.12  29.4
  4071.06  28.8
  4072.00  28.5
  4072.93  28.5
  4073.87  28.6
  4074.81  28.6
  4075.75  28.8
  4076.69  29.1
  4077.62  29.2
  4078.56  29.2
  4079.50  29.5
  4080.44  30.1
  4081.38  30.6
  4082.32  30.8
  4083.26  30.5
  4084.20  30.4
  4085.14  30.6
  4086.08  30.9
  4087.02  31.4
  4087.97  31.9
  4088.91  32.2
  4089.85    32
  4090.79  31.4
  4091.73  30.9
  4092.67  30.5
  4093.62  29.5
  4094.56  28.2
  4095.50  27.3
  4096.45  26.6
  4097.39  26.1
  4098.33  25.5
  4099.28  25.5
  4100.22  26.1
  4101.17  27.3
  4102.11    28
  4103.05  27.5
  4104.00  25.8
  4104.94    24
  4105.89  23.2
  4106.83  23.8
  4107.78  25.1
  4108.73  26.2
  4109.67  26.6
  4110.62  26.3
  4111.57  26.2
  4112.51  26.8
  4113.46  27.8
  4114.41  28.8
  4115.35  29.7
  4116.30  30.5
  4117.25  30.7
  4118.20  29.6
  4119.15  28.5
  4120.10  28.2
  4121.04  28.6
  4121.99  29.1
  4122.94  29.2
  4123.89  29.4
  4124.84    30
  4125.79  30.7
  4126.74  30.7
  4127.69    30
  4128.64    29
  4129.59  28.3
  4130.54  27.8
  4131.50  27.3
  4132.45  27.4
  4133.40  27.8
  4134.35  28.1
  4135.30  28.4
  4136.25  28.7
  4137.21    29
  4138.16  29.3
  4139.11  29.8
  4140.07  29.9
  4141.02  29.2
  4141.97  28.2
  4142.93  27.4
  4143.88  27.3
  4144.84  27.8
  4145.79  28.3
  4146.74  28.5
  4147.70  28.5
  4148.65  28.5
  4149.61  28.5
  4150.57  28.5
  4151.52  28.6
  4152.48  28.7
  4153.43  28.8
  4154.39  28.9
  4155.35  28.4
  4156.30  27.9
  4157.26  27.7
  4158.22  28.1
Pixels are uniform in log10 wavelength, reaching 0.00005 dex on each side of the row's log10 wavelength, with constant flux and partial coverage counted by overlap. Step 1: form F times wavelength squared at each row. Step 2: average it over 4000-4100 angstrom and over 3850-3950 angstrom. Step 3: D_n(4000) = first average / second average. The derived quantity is 1.57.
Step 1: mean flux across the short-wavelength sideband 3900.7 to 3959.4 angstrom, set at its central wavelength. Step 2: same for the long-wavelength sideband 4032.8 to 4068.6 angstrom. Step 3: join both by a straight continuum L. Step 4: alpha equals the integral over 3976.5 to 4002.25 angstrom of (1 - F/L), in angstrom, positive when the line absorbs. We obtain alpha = -1.5 angstrom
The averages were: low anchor 20.6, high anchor 28.5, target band 25.9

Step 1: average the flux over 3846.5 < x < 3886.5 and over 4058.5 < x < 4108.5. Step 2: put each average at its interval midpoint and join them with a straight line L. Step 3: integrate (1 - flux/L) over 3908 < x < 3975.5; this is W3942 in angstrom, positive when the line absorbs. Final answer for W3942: 9.8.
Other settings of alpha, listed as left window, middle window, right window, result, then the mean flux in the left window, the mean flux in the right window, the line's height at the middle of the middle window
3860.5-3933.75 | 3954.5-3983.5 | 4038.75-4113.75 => 6.07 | 20.2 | 28.4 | 23.5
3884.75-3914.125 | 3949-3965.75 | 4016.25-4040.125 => 2.67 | 21.2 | 29.2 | 24.8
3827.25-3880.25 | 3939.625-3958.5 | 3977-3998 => 1.40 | 17.8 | 25.7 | 23.4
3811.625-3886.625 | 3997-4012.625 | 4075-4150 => -2.47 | 17.7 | 28.6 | 24.1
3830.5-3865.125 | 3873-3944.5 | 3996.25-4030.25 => 4.82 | 17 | 28.8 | 21.3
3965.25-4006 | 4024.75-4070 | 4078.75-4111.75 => -4.42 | 22.9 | 28.3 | 25.9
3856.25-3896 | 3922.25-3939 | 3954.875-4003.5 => 3.60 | 19.3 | 22.1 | 20.8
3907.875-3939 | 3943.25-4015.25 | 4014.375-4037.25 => 4.99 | 19.5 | 29.1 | 24.7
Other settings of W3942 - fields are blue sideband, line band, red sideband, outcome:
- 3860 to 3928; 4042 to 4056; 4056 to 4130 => -1.09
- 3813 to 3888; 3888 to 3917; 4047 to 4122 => -2.49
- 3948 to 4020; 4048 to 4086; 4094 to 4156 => -3.95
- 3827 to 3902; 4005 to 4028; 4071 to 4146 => -4.28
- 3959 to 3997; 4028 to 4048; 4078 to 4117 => -2.95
